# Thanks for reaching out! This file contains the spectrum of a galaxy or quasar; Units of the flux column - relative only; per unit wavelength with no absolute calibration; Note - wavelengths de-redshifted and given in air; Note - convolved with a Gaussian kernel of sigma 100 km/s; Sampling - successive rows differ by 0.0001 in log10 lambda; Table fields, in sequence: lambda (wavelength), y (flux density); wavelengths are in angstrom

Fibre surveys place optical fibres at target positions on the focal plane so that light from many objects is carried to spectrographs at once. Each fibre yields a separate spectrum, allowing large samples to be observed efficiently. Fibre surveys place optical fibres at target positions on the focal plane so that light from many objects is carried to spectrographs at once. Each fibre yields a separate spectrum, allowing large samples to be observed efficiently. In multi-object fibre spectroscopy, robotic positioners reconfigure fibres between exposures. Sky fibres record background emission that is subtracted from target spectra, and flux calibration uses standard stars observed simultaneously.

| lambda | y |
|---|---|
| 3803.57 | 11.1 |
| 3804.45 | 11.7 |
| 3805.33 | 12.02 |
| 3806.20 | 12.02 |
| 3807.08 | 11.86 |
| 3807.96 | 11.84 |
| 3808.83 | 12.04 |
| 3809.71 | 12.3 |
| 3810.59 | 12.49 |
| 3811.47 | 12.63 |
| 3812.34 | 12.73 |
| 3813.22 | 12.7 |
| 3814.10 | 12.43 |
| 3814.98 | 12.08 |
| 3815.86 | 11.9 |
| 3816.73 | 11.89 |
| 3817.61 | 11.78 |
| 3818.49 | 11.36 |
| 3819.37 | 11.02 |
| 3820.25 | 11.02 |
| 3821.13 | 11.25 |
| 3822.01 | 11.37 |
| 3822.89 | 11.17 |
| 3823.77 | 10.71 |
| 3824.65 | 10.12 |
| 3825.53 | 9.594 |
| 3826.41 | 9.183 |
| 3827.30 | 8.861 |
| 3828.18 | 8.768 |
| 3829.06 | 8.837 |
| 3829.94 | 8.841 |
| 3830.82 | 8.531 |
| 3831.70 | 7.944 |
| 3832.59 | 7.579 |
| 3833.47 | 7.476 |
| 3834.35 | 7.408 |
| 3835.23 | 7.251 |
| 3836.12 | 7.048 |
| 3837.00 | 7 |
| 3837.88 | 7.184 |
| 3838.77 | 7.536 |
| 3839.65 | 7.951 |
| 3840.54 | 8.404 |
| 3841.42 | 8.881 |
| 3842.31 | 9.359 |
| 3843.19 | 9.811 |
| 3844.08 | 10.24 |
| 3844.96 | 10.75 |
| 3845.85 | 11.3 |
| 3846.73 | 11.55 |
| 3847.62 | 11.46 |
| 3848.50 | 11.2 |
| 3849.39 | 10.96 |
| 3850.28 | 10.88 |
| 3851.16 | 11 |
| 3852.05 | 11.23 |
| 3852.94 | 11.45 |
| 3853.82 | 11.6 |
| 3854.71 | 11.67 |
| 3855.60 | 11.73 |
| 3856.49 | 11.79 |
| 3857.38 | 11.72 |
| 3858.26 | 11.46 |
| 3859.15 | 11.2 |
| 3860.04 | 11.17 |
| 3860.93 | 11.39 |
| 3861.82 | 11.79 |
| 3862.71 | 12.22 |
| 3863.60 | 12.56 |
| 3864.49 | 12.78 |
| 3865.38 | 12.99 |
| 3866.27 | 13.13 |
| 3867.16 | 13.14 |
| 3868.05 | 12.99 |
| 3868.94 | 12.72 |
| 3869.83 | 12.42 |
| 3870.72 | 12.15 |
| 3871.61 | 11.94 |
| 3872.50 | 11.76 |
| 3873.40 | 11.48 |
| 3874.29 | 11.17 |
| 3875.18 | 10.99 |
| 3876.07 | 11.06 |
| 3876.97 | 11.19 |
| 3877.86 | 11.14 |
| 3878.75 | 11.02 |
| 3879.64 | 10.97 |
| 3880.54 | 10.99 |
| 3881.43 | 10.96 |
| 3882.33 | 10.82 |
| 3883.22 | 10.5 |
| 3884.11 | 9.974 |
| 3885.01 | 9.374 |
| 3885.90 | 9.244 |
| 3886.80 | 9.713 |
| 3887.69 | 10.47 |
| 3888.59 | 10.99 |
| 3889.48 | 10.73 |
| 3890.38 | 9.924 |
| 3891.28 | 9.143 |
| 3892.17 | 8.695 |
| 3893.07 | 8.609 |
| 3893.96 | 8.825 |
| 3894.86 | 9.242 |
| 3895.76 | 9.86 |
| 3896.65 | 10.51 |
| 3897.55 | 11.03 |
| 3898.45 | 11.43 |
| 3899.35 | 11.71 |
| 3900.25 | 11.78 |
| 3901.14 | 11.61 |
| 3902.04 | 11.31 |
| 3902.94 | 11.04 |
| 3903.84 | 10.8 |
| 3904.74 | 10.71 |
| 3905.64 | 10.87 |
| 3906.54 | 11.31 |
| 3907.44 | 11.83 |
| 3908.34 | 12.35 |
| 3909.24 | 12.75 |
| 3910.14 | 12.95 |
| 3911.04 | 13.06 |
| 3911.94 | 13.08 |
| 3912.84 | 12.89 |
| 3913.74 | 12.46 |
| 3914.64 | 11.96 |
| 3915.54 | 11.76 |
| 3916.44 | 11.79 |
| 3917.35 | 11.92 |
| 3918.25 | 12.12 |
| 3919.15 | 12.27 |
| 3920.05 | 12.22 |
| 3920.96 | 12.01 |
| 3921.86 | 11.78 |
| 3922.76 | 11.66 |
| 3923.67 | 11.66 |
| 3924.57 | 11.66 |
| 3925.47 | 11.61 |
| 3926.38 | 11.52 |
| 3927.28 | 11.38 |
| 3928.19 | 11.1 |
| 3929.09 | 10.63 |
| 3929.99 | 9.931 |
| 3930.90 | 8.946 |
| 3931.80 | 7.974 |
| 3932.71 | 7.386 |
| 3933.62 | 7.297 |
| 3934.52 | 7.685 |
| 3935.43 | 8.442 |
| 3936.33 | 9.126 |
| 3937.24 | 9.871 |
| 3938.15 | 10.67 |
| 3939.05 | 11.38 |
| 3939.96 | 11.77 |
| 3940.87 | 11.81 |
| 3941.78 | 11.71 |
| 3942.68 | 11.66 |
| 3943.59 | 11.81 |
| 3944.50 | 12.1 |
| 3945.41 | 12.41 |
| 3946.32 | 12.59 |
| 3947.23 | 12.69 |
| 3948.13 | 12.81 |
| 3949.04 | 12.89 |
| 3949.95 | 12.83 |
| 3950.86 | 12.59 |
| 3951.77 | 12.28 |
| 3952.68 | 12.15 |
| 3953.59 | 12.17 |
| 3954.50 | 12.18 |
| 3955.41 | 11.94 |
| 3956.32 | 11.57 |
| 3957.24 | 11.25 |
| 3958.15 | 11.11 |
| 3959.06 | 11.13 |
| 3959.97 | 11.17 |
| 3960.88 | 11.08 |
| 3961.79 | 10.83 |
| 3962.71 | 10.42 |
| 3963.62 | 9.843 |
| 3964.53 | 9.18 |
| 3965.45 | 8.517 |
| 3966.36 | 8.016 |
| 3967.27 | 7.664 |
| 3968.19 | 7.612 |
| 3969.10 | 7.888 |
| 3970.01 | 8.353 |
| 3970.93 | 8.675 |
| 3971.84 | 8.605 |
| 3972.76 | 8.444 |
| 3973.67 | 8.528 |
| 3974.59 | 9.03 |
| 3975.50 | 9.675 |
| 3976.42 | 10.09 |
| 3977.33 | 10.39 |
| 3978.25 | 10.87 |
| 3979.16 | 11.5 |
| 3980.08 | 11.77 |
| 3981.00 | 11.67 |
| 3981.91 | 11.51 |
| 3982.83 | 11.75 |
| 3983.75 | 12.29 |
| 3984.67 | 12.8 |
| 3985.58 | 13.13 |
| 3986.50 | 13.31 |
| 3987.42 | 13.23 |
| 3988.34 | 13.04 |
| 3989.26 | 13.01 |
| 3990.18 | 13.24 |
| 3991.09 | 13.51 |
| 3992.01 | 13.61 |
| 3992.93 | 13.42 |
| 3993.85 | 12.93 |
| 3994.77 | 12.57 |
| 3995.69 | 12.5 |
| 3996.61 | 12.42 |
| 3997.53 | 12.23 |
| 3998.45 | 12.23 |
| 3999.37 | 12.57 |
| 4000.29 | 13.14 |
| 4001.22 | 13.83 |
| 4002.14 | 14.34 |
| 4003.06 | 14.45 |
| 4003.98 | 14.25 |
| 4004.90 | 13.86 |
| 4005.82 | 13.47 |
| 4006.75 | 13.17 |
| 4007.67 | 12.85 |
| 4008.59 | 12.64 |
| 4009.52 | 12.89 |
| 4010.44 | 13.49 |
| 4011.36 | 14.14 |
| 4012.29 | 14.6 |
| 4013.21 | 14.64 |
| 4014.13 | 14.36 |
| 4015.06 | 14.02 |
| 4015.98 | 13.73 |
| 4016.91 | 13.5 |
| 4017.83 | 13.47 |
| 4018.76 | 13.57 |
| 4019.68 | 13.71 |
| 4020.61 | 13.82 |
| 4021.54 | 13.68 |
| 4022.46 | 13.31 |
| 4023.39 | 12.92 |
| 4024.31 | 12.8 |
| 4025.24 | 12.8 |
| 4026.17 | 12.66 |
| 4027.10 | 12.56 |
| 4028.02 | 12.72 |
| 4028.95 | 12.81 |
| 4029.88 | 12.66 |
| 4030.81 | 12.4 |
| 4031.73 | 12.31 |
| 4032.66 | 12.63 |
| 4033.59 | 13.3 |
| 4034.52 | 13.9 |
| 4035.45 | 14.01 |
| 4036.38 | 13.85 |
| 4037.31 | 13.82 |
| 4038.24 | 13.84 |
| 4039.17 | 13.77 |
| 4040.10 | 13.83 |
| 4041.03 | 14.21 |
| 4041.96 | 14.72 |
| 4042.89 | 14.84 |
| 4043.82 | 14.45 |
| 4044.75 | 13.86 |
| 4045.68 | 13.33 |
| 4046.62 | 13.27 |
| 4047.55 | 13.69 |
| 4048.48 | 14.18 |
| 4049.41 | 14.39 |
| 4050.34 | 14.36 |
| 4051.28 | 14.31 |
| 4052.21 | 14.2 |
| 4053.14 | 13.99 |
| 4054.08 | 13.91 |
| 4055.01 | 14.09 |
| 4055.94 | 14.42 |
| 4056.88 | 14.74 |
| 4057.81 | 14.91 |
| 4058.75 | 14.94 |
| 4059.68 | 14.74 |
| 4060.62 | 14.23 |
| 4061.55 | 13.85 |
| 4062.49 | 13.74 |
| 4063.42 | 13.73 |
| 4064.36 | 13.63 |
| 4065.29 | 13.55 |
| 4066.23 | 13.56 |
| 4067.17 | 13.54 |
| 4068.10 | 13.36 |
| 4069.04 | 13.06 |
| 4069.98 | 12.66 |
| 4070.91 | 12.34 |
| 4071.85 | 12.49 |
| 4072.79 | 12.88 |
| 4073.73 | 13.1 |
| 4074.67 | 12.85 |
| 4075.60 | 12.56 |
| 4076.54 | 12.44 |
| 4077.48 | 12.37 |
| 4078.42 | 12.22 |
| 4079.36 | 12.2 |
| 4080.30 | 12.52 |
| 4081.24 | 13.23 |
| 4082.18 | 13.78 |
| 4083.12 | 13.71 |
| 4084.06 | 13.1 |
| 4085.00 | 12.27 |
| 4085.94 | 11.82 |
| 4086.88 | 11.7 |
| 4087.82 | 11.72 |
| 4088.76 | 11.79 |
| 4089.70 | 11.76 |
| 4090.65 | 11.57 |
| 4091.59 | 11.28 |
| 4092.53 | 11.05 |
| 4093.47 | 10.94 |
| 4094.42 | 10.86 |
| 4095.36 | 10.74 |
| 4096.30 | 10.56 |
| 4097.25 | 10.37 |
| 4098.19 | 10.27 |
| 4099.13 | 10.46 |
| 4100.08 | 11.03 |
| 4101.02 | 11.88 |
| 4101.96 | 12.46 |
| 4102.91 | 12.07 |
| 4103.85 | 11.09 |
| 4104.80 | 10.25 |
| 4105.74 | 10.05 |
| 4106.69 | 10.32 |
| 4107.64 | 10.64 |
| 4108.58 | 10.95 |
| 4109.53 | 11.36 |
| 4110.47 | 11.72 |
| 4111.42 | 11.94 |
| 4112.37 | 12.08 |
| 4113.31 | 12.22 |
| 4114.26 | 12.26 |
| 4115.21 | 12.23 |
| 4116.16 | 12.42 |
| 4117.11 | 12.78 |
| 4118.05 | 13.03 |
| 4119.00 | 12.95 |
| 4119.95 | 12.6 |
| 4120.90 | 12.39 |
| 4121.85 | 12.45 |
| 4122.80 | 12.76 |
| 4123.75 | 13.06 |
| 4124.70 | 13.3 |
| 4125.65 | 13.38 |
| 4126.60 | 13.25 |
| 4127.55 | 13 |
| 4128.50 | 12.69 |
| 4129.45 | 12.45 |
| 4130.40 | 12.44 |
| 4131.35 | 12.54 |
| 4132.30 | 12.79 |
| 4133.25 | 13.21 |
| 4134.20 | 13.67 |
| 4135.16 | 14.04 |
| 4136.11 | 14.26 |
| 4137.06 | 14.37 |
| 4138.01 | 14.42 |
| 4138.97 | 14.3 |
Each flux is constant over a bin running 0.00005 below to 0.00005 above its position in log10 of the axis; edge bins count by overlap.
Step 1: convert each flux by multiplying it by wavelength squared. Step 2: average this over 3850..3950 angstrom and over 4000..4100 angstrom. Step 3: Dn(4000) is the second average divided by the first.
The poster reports 1.27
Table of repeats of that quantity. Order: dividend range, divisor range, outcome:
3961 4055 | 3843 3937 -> 1.20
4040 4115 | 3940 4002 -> 1.17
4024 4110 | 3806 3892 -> 1.33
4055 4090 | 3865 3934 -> 1.29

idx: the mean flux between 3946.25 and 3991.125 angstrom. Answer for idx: 11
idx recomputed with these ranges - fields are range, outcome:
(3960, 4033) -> 12.1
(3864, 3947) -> 11.1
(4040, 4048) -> 14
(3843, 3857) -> 11.2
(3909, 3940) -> 11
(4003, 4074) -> 13.6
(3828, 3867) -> 10.2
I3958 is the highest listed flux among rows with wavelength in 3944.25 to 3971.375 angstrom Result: 12.89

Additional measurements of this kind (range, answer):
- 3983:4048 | 14.84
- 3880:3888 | 10.99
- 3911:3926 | 13.08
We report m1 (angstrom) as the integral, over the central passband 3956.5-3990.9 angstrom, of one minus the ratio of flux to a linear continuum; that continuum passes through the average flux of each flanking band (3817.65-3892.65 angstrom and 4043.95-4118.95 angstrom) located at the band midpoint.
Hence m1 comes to 3.0 angstrom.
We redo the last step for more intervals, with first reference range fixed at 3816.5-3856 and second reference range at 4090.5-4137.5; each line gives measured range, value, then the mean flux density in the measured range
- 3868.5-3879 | -1.5 angstrom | 11.6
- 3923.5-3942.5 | 0.8 angstrom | 10.2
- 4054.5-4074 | -3.4 angstrom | 13.7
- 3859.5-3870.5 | -2.6 angstrom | 12.4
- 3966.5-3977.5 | 2.2 angstrom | 8.69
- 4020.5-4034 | -1.8 angstrom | 12.9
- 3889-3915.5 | -2.0 angstrom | 11.1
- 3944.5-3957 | -1.9 angstrom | 12.4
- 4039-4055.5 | -3.7 angstrom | 14.1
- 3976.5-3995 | -2.4 angstrom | 12.4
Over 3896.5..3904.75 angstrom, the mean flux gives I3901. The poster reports 11.2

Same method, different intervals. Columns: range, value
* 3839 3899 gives 10.9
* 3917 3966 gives 11.1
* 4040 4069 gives 14.1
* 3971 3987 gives 10.9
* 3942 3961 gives 12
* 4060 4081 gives 13.1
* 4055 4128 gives 12.4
